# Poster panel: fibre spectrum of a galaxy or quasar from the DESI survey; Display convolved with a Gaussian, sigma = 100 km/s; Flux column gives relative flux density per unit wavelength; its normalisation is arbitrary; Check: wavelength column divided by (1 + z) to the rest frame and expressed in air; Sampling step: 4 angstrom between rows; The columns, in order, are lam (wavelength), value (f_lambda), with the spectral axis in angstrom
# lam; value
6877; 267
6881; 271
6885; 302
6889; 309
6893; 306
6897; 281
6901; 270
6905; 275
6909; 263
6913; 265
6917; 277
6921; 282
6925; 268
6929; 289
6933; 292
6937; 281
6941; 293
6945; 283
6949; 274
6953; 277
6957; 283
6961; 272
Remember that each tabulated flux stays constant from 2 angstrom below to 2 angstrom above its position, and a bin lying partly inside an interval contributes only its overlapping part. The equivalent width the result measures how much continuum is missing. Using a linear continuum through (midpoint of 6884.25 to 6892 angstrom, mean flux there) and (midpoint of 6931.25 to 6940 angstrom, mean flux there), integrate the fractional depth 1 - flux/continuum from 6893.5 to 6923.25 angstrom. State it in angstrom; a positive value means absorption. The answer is 2.31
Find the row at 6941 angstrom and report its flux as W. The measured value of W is 293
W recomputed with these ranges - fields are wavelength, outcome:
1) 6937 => 281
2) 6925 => 268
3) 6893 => 306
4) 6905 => 275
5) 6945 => 283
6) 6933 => 292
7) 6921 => 282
